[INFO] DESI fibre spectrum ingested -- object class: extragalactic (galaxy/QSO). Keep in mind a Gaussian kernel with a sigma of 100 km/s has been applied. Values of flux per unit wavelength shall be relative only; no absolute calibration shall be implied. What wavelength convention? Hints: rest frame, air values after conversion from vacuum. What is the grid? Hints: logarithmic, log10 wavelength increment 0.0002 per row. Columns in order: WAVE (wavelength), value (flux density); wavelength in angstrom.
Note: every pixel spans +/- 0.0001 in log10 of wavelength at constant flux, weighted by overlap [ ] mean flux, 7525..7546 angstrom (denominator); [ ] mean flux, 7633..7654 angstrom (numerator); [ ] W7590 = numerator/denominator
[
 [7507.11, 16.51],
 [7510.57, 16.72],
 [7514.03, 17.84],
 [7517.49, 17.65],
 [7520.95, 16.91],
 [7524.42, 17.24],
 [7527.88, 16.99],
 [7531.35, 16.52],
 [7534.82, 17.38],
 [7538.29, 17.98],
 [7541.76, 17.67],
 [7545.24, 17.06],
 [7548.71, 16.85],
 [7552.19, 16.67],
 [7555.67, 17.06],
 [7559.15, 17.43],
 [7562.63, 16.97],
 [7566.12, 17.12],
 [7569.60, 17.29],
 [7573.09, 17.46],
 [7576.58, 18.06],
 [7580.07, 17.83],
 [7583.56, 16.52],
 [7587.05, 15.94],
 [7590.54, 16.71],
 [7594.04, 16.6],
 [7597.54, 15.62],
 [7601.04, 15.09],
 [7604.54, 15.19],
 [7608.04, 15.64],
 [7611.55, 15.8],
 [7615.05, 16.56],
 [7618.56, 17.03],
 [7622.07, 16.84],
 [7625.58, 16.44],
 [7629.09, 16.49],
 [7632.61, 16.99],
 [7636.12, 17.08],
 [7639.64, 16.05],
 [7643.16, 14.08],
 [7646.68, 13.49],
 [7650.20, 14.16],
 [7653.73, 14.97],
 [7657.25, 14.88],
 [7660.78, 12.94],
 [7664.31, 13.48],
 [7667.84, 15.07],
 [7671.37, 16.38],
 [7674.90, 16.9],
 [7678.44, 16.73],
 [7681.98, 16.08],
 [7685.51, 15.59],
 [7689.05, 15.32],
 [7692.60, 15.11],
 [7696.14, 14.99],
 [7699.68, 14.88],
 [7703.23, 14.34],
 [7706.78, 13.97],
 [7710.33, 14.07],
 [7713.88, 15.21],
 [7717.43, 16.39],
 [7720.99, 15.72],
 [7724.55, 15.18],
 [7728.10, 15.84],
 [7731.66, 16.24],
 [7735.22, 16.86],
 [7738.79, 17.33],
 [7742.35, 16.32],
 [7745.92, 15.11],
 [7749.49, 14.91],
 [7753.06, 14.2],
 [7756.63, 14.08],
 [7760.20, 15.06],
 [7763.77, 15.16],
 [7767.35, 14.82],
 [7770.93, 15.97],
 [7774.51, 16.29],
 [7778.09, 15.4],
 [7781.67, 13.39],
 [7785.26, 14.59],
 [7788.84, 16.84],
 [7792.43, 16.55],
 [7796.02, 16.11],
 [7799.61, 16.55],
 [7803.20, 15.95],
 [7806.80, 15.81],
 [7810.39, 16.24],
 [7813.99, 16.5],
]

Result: 0.9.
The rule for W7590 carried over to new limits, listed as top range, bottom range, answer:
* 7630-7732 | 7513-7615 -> 0.90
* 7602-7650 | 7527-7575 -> 0.93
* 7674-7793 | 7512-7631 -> 0.92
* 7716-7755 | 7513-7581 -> 0.91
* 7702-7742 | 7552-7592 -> 0.91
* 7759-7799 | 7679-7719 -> 1.03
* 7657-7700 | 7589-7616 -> 0.96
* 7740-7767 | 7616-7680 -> 0.97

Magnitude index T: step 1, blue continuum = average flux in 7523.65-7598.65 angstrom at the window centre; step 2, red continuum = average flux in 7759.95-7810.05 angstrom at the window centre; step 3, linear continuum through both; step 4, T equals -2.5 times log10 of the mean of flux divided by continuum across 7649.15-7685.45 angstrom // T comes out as 0.08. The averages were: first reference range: 17.1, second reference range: 15.6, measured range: 15.2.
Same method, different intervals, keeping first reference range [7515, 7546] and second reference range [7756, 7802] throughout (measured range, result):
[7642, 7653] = 0.17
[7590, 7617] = 0.06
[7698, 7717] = 0.10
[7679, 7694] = 0.04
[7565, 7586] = -0.02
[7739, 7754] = 0.02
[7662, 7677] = 0.06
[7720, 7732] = 0.01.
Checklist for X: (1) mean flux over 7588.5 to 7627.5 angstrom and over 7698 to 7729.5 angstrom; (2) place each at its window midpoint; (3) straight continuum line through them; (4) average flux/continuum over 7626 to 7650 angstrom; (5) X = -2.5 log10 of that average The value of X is 0.01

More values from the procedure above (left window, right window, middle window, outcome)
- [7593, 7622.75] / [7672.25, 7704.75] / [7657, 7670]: 0.12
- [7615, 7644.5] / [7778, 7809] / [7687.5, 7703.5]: 0.08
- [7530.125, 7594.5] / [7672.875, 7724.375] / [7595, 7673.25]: 0.05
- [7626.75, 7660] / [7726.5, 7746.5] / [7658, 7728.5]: 0.05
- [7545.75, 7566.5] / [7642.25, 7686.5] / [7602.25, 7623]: -0.01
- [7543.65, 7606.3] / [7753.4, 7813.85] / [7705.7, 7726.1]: 0.06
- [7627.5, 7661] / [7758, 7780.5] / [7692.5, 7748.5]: -0.01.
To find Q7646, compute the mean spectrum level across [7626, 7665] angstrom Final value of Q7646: 15.1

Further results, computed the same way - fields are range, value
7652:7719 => 15.1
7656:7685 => 15.3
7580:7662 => 15.8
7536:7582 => 17.3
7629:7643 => 16.4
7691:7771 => 15.3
